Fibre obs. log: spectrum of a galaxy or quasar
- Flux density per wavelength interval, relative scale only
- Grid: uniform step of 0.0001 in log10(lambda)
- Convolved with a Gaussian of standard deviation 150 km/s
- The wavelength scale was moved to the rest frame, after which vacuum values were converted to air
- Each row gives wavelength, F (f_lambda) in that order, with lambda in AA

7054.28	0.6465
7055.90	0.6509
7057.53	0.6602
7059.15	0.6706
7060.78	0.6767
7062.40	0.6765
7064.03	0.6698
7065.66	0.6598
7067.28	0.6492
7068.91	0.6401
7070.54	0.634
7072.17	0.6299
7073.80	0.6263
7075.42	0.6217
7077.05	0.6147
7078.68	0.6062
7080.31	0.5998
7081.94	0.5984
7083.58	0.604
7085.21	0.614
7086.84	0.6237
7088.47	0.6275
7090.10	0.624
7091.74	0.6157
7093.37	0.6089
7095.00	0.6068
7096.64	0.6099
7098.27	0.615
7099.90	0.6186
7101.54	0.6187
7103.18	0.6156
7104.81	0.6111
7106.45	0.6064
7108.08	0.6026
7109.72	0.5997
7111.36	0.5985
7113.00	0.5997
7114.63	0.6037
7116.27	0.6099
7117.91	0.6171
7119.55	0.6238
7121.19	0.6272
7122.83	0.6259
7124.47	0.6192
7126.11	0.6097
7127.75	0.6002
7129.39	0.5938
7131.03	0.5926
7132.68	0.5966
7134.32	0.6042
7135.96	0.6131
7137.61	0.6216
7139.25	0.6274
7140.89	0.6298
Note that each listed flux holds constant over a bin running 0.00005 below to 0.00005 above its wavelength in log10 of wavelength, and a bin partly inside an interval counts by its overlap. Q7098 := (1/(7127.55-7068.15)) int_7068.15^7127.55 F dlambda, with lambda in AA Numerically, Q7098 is 0.614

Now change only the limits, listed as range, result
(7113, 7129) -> 0.614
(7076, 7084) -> 0.604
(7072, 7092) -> 0.615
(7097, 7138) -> 0.61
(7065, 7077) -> 0.636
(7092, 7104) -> 0.614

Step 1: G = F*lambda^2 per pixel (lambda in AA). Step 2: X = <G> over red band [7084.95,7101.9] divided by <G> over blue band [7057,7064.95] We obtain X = 0.93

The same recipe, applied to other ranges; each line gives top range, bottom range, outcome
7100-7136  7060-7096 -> 0.98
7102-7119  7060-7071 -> 0.93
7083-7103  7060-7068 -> 0.93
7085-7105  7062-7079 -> 0.97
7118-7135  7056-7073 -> 0.95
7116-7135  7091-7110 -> 1.00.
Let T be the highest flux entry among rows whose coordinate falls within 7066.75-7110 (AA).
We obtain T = 0.6492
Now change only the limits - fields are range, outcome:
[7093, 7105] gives 0.6187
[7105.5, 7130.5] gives 0.6272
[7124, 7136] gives 0.6192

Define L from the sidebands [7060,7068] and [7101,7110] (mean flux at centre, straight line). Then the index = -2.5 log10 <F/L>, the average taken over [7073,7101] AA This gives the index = 0.04 mag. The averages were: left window 0.667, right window 0.609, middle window 0.614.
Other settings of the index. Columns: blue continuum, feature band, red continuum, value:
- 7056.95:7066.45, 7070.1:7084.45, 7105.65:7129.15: 0.07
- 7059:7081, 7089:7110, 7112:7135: 0.02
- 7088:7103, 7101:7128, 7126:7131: -0.01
